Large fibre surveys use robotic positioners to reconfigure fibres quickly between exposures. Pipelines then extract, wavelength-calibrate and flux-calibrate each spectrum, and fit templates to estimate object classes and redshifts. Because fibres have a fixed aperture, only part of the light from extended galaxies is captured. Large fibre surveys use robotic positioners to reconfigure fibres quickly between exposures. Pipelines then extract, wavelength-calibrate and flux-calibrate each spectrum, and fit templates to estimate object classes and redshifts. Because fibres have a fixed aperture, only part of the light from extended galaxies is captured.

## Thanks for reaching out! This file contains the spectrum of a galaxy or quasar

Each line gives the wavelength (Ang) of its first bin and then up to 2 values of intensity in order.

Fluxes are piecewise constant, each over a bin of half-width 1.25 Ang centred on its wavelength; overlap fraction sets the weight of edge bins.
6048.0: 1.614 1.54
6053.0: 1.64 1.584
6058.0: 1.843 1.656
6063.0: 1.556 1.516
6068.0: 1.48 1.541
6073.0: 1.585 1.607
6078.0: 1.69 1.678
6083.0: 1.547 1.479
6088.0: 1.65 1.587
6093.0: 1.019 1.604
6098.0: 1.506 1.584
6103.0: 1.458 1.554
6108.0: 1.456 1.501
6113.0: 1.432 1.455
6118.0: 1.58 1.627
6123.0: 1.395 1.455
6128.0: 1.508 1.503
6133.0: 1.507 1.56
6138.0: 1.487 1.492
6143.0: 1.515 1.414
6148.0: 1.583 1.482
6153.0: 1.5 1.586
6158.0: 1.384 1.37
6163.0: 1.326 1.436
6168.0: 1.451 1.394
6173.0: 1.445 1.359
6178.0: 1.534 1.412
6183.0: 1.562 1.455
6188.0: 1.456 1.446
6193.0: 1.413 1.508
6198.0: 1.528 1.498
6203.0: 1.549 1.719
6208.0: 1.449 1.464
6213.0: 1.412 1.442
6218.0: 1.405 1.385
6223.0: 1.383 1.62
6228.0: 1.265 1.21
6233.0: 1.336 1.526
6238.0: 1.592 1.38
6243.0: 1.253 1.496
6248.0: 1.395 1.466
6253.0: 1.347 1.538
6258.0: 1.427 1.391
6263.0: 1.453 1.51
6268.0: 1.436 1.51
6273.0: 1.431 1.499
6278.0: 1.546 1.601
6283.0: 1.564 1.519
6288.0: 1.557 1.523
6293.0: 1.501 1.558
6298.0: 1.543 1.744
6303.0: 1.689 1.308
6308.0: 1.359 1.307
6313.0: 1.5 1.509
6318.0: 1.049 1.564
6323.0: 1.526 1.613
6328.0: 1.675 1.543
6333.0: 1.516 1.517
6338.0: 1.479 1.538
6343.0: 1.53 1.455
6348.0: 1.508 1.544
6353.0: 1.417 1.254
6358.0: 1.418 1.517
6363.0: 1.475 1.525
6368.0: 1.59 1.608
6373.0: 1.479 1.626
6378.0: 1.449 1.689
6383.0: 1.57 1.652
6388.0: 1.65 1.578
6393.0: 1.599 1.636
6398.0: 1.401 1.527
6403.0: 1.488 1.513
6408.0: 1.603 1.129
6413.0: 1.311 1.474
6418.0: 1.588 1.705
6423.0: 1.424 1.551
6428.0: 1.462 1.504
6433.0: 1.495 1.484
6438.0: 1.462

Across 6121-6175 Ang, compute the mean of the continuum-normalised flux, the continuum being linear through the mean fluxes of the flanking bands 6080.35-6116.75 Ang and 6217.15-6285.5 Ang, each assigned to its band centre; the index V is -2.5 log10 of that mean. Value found 0.01 mag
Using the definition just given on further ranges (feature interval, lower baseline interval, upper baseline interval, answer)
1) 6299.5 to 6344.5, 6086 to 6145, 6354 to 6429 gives 0.01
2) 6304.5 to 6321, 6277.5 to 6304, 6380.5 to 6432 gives 0.15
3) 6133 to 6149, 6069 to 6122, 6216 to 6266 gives -0.01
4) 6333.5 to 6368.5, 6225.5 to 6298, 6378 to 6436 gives 0.01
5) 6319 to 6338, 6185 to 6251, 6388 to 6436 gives -0.05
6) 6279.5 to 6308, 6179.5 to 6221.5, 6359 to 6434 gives -0.03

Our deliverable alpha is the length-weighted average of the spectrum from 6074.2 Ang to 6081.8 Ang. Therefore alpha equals 1.66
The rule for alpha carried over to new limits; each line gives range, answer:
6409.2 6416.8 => 1.31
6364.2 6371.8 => 1.57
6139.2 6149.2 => 1.5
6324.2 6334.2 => 1.59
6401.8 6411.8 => 1.43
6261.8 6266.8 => 1.48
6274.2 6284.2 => 1.55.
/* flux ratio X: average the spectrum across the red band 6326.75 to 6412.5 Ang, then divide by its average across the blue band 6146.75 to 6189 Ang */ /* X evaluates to 1.0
